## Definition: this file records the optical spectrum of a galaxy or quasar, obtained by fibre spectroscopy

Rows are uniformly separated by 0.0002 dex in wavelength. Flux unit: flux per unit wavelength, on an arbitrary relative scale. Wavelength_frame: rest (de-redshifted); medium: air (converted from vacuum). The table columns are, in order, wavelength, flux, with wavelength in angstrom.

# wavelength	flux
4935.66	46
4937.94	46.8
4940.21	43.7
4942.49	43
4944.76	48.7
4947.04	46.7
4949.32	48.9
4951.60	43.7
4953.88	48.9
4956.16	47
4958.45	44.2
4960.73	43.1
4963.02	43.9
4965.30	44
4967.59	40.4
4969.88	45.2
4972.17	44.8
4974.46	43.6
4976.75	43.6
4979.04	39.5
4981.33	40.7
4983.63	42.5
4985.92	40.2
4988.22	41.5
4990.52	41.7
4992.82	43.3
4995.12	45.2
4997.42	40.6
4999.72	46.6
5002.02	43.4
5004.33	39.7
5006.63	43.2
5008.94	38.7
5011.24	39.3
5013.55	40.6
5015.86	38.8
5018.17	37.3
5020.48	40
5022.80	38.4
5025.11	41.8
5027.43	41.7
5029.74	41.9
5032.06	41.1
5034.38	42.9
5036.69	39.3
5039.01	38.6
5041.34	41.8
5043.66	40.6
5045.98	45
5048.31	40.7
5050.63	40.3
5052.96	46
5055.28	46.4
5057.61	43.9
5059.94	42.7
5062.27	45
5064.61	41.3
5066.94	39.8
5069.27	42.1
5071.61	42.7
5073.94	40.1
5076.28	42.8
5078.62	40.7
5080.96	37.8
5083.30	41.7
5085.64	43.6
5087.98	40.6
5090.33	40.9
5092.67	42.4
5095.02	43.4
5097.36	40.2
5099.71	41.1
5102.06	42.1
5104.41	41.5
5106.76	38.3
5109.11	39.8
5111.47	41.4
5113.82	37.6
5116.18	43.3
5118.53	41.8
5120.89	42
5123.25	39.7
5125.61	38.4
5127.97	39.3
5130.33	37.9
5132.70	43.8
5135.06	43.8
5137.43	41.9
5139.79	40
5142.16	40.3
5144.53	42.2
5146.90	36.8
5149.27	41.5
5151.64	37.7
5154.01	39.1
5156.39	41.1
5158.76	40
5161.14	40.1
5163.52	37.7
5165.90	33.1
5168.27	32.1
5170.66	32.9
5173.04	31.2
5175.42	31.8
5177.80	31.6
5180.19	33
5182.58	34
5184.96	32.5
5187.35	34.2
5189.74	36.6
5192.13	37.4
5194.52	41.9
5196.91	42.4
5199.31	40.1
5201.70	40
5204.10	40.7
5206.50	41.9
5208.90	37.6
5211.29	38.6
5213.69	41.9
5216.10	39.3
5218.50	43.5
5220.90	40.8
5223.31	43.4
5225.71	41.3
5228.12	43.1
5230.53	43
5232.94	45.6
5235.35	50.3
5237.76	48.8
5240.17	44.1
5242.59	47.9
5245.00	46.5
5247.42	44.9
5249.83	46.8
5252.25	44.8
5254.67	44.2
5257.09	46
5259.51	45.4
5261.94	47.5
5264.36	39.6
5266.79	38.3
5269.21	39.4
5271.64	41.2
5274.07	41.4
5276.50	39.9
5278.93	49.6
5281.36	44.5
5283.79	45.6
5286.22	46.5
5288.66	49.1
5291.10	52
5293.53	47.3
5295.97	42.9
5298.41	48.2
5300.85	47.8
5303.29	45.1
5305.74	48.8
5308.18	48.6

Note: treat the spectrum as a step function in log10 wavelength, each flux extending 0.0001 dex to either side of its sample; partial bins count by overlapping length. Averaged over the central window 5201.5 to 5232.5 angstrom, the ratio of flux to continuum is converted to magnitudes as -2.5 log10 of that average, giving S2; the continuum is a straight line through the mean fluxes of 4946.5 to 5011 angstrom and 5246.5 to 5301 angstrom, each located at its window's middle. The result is 0.08 mag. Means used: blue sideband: 43.3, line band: 41.3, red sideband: 44.9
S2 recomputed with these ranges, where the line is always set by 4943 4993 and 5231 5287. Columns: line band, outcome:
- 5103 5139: 0.09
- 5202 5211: 0.12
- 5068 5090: 0.07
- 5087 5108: 0.08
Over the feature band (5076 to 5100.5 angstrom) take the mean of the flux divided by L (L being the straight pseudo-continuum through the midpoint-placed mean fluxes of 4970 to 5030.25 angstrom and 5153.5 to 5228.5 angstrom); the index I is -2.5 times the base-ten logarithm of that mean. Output -0.04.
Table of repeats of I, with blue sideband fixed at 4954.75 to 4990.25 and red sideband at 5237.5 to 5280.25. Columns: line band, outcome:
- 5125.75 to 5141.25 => 0.069 mag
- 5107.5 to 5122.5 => 0.069 mag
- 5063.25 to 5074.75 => 0.053 mag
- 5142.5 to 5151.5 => 0.098 mag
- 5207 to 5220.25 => 0.094 mag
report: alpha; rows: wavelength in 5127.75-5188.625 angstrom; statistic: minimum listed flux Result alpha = 31.2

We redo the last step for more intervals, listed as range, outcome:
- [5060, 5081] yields 37.8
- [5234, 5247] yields 44.1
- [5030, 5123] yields 37.6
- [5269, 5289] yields 39.4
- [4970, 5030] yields 37.3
